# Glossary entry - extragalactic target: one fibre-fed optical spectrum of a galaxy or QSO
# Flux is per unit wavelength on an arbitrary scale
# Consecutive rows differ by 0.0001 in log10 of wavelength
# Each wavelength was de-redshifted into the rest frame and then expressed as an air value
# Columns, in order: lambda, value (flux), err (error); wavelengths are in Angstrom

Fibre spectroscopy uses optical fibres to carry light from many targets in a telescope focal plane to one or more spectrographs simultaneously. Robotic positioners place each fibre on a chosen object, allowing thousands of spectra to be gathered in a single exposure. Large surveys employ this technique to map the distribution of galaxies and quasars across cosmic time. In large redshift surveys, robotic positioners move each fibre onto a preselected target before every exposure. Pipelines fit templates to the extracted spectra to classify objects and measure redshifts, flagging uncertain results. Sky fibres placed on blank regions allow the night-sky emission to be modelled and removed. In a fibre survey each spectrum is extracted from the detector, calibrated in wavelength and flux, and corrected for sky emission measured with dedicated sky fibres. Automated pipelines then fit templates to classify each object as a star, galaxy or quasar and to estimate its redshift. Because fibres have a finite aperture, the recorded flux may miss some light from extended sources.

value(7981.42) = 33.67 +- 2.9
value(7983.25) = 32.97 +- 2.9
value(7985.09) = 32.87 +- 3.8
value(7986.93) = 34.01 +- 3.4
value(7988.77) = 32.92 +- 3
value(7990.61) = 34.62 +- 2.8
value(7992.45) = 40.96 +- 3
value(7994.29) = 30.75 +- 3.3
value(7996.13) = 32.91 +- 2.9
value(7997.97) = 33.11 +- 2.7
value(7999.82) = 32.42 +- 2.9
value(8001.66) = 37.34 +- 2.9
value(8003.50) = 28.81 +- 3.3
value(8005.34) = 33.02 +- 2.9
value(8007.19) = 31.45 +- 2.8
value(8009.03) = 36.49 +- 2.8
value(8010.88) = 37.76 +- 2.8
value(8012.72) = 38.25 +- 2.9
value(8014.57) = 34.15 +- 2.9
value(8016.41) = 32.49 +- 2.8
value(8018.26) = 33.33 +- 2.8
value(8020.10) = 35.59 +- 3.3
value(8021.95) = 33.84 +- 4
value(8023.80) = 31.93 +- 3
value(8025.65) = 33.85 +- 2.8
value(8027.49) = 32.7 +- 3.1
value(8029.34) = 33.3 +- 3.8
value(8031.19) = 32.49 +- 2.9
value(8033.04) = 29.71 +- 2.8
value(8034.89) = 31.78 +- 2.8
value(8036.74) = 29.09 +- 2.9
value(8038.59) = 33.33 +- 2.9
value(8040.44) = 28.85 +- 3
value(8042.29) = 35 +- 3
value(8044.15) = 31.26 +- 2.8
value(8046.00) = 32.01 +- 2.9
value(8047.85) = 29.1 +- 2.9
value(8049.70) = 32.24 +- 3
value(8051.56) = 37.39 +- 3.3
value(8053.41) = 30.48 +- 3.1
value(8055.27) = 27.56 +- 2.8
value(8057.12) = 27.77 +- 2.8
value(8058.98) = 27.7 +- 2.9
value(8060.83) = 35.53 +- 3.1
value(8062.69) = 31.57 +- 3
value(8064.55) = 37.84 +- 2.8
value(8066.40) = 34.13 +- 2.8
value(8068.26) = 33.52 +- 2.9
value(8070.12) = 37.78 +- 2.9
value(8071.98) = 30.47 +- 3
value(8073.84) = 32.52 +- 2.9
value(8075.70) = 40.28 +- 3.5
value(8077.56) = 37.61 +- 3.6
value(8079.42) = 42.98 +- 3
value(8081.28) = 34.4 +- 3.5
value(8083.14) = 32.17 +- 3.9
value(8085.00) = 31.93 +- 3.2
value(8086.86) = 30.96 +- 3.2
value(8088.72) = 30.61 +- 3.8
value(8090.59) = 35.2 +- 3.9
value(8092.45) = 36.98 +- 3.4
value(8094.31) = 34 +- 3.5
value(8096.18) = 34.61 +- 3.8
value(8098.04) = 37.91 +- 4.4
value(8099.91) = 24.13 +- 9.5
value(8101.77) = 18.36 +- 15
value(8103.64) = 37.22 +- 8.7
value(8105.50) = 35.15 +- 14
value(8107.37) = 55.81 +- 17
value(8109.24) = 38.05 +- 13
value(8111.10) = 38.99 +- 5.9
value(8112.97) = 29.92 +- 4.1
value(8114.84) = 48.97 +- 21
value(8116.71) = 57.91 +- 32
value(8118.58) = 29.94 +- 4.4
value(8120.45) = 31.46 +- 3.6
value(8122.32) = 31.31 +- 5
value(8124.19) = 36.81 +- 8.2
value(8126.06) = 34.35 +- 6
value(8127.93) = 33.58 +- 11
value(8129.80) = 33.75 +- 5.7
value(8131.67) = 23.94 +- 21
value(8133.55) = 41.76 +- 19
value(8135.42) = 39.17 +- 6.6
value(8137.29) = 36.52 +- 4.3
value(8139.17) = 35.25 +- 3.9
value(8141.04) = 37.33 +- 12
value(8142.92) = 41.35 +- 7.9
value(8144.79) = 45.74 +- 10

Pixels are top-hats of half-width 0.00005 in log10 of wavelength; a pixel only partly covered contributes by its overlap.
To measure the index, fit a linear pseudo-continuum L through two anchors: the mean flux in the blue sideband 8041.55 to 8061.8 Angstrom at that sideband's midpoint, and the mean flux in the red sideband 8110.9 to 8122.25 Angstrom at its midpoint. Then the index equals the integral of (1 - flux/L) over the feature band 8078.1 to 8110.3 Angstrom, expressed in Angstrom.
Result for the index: 1.4 Angstrom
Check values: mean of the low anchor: 31.4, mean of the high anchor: 38.9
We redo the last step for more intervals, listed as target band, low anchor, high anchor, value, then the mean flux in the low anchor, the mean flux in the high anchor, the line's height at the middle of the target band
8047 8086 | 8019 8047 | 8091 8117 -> 1.19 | 32.3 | 37.2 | 34.6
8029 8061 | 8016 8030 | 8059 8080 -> 2.89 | 33.4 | 35.4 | 34.3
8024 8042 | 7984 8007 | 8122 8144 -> 1.22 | 33.6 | 35.6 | 34.1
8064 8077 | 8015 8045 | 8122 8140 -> -0.72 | 32.4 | 34.8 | 33.4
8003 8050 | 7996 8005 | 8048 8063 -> -1.03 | 32.9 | 31.2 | 32.1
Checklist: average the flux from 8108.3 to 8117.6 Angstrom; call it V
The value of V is 42.7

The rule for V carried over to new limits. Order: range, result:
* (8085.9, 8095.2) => 33.6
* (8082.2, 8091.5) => 32.2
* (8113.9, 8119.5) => 45.6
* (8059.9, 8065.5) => 35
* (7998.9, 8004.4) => 32.9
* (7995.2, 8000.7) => 32.8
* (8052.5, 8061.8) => 29.8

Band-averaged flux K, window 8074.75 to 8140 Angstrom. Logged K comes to 35.8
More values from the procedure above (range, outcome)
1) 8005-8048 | 33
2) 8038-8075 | 32.3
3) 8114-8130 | 37.7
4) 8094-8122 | 36.8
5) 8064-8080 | 36.2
